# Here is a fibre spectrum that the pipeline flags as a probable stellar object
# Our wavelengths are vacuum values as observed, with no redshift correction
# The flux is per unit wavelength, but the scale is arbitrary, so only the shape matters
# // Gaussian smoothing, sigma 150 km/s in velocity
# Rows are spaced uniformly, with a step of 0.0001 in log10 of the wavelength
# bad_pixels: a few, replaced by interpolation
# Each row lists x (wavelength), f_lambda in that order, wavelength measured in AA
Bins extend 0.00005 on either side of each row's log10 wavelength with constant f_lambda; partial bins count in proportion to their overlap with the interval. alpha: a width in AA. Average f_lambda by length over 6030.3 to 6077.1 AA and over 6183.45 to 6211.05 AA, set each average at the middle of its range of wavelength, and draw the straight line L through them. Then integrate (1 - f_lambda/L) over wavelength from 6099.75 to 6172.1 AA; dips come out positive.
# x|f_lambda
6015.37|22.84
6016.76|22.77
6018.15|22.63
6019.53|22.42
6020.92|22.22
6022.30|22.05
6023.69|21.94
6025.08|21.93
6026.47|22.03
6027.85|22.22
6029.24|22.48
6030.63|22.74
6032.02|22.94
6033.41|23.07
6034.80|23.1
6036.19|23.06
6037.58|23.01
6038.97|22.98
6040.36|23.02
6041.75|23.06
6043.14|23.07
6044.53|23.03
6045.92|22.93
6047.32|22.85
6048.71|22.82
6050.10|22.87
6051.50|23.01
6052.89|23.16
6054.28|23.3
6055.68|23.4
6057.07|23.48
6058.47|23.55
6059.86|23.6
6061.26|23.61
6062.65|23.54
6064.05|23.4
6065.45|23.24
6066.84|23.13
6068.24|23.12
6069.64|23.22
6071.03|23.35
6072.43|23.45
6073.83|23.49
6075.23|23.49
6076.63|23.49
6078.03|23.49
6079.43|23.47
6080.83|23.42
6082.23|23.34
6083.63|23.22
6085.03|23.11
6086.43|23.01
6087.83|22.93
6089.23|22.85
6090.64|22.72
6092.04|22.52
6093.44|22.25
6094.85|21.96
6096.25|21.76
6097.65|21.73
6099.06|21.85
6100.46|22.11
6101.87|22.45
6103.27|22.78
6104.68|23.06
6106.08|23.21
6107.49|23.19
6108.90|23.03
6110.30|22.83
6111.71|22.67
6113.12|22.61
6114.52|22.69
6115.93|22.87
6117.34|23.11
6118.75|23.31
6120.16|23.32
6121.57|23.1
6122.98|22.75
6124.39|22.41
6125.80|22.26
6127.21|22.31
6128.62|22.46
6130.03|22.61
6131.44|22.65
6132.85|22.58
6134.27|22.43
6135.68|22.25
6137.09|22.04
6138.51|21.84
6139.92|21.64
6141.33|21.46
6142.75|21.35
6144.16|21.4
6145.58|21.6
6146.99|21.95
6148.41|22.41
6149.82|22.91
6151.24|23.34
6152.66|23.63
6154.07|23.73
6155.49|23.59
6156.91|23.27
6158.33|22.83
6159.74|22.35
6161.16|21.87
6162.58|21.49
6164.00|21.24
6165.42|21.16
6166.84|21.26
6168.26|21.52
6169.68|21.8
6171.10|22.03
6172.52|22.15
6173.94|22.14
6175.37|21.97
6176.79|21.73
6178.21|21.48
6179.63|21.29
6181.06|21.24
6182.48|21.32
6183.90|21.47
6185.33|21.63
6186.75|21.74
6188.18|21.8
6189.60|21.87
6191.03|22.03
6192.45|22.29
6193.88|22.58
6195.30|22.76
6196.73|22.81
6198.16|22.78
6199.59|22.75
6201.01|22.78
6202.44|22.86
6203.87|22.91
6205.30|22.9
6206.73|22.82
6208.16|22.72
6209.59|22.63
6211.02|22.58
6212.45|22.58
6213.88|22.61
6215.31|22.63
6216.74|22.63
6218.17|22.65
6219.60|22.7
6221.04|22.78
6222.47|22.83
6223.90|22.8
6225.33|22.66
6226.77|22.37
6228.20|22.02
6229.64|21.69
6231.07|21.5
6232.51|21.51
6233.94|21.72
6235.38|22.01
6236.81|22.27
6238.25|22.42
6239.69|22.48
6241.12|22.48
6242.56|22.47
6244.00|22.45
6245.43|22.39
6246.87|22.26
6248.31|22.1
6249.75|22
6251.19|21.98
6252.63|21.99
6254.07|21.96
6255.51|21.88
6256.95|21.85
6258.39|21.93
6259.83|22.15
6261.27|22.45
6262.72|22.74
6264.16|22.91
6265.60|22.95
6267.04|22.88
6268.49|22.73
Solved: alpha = 1.0 AA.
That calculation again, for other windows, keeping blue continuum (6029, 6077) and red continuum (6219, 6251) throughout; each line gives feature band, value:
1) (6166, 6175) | 0.3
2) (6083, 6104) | 0.4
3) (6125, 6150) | 0.7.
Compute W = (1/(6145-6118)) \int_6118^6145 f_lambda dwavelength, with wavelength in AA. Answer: 22.3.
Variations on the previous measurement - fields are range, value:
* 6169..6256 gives 22.2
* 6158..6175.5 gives 21.8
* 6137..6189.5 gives 22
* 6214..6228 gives 22.7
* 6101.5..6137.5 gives 22.7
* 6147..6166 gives 22.6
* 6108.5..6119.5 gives 22.9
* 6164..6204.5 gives 22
